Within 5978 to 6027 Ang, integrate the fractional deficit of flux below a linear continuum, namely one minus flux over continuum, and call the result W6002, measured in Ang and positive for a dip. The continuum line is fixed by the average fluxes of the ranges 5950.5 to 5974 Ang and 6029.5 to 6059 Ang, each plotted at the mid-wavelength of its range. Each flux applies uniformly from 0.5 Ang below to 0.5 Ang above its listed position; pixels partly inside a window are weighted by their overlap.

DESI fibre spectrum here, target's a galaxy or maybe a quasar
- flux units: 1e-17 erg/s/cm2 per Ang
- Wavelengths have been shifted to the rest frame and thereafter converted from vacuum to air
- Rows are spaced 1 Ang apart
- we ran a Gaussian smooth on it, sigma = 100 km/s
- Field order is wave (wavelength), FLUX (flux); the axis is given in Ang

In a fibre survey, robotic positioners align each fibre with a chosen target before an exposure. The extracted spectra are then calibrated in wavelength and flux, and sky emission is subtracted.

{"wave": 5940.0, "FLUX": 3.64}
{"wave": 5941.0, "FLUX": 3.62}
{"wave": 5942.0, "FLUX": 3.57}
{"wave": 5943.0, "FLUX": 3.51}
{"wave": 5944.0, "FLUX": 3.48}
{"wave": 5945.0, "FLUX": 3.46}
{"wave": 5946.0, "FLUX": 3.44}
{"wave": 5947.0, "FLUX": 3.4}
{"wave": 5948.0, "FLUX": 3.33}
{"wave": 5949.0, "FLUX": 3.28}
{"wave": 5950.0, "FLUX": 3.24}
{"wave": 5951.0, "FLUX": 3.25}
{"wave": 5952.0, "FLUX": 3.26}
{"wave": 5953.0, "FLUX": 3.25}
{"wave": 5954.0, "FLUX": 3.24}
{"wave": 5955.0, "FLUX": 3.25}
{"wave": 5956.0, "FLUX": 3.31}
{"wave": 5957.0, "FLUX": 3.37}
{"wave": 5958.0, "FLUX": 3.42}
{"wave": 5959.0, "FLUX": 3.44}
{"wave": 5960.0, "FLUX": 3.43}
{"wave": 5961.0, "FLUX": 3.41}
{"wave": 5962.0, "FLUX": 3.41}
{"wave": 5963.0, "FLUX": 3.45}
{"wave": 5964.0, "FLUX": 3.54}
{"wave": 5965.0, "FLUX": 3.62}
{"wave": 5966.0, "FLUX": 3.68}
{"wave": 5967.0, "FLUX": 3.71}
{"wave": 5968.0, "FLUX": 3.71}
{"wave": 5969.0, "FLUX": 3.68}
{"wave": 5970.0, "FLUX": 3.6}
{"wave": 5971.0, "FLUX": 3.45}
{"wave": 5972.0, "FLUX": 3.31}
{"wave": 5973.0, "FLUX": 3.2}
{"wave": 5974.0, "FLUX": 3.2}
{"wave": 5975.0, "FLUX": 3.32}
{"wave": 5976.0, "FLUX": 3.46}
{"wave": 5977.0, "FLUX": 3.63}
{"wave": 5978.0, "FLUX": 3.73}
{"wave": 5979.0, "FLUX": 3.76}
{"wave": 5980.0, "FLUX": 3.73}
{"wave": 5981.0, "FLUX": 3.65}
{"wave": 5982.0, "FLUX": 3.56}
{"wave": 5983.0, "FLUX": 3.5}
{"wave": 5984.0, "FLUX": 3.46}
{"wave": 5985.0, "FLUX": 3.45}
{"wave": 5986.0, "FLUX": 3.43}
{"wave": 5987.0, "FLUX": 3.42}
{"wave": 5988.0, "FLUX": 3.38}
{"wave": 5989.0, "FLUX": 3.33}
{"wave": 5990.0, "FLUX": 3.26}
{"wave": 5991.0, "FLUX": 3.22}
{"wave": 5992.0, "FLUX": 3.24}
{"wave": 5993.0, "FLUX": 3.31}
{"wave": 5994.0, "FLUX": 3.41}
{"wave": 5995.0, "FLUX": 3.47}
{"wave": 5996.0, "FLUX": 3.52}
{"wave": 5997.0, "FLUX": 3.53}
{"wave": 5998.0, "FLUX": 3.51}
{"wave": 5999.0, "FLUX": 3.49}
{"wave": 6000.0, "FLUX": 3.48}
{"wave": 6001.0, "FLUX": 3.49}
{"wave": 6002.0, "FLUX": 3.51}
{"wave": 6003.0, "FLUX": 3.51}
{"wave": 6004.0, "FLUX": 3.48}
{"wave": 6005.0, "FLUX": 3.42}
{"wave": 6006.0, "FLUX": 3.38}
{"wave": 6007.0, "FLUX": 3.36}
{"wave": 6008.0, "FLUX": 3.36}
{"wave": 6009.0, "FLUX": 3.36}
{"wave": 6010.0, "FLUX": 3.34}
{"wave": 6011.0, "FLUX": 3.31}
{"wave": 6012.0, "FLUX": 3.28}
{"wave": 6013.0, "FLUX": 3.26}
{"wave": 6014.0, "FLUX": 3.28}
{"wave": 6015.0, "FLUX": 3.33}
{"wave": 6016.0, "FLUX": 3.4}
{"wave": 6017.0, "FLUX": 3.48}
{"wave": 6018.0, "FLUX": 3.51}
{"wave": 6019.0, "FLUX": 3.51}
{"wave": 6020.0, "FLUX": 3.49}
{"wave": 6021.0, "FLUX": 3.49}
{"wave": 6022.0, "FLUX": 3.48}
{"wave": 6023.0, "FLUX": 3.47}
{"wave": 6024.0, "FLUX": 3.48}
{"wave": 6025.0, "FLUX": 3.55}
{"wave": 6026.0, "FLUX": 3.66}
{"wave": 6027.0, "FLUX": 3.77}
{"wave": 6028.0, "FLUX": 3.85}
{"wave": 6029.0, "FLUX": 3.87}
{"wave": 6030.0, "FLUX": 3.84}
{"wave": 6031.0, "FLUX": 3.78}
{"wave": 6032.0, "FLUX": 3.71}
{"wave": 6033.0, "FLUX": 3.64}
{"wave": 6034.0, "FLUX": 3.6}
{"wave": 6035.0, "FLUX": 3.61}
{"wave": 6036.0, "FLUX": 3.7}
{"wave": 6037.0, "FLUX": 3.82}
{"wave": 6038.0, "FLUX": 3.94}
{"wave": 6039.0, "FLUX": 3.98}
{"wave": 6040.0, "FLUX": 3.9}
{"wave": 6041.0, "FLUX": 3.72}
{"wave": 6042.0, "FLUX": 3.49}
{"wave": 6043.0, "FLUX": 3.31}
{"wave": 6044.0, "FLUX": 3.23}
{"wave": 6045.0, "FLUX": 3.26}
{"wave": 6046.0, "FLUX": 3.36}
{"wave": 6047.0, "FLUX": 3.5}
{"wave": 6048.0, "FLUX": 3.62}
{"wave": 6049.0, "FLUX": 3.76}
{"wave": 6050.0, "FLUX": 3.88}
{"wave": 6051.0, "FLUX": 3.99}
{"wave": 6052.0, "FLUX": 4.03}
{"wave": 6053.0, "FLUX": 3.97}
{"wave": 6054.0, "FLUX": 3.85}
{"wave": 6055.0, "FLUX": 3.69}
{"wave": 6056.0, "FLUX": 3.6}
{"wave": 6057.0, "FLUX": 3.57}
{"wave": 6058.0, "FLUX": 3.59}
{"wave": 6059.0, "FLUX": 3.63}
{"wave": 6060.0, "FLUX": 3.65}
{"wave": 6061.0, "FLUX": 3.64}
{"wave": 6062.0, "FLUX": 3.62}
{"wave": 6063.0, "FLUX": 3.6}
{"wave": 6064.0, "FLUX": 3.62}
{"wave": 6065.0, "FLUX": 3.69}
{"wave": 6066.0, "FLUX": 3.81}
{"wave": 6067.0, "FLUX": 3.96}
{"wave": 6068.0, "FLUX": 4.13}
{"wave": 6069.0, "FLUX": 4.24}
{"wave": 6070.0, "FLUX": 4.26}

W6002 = 1.4 Ang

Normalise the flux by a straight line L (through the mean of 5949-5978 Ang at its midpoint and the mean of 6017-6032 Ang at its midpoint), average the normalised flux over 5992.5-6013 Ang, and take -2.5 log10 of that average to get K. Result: 0.04 mag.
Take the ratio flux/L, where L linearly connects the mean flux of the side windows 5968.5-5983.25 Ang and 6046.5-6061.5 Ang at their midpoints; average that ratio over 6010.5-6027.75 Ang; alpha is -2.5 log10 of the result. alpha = 0.05 mag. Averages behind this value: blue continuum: 3.52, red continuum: 3.73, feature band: 3.46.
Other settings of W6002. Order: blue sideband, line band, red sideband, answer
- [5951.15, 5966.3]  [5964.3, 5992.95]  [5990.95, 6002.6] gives -0.6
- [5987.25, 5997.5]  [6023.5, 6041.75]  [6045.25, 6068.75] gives -0.8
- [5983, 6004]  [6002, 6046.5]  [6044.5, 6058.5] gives 0.4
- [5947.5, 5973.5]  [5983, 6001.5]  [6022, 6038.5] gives 0.7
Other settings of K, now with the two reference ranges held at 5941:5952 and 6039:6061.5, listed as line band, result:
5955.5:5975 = -0.006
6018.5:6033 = -0.013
